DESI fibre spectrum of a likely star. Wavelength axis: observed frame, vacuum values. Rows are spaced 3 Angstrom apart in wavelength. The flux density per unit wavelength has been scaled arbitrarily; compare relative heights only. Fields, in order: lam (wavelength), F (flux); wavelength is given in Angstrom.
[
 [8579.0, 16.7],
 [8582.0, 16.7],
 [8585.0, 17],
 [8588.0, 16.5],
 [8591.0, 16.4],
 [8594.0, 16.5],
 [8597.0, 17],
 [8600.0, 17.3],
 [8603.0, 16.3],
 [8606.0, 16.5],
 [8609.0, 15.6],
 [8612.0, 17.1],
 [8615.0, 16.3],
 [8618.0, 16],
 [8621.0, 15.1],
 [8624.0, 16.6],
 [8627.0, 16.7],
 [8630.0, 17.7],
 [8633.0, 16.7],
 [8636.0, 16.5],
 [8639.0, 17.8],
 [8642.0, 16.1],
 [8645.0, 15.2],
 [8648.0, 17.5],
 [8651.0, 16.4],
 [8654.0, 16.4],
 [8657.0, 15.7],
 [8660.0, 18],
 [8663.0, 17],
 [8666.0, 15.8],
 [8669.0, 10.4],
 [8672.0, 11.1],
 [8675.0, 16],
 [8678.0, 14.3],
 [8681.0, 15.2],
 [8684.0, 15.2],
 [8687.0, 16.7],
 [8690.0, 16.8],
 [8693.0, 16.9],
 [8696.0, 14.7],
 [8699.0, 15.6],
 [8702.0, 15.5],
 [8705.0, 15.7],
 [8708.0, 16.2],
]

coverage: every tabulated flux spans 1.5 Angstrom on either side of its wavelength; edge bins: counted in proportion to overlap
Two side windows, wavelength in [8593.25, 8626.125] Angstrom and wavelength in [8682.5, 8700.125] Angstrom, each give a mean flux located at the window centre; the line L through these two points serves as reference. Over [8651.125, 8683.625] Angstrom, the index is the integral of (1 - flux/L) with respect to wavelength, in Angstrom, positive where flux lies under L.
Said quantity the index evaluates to 2.1 Angstrom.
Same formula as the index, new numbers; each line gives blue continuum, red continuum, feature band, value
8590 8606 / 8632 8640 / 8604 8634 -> 0.75 Angstrom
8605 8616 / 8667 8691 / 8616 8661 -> -2.80 Angstrom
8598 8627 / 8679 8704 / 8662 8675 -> 1.82 Angstrom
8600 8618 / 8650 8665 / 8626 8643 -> -0.41 Angstrom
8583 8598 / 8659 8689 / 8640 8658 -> -0.94 Angstrom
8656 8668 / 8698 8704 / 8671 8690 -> 1.17 Angstrom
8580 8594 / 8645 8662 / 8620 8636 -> 0.05 Angstrom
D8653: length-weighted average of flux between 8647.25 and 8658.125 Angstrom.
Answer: 16.5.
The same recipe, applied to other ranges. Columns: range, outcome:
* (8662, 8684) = 14.3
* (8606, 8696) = 15.9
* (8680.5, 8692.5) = 16.1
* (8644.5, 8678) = 15.4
